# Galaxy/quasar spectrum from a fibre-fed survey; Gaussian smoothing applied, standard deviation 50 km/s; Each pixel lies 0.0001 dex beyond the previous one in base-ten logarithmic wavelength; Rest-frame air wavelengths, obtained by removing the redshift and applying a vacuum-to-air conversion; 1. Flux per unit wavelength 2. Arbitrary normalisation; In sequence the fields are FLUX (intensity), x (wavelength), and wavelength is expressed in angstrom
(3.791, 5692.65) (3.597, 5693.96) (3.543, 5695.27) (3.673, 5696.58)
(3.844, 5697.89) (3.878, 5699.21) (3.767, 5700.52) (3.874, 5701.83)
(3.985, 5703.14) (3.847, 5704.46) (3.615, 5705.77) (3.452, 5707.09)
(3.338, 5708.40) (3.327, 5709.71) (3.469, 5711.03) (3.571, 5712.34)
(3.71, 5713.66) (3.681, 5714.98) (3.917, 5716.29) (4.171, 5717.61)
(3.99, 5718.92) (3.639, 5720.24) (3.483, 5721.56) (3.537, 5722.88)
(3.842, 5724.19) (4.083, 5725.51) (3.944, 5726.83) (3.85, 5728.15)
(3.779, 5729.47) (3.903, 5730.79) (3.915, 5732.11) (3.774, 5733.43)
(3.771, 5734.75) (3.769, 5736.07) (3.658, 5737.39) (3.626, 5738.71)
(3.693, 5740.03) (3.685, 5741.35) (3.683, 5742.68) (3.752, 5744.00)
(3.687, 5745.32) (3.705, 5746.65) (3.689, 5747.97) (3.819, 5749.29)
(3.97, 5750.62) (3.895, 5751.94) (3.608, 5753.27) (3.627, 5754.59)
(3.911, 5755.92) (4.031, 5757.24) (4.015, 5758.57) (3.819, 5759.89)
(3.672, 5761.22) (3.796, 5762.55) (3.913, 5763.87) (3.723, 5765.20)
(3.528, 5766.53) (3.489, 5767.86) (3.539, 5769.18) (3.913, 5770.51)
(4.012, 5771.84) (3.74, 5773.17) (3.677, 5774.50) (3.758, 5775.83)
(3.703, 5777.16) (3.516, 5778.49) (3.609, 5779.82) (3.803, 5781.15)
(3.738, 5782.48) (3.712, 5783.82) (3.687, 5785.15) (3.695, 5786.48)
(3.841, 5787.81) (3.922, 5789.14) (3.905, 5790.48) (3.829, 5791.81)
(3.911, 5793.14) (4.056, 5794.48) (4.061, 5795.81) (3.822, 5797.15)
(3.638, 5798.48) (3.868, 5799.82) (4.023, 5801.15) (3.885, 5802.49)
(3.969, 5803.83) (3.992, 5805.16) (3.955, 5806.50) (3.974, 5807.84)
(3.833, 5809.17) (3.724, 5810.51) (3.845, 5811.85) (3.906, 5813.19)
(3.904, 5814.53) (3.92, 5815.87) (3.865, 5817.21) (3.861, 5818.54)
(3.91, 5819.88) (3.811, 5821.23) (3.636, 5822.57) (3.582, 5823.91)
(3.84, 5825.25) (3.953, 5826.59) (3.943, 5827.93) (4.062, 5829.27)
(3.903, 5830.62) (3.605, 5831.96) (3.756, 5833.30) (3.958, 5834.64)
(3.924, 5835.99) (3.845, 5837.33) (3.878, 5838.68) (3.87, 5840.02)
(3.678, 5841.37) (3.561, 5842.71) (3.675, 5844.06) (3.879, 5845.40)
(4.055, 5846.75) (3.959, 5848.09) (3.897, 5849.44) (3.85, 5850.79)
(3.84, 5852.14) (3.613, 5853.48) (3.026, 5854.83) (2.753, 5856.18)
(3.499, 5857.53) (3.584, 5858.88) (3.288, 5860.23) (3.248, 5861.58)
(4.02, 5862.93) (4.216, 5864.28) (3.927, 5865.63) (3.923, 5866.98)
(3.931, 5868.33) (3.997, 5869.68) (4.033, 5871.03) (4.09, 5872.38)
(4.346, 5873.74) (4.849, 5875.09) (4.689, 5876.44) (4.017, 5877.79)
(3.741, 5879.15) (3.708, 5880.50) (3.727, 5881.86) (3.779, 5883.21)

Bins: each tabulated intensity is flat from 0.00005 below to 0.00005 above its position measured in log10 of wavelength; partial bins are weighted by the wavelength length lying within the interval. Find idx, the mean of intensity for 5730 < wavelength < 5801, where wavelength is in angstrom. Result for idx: 3.78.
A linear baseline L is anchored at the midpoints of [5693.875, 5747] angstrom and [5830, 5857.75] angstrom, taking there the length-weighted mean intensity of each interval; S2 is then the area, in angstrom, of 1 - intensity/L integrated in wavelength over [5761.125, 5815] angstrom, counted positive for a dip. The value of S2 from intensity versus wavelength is -1.2 angstrom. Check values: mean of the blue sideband 3.73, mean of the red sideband 3.72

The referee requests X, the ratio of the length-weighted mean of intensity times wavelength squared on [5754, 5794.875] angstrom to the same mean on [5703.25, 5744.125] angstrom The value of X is 1.0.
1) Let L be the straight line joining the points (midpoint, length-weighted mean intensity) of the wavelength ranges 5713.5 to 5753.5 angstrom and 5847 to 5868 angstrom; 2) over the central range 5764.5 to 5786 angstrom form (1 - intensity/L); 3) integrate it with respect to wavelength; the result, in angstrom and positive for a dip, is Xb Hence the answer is 0.3 angstrom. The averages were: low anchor 3.78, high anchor 3.66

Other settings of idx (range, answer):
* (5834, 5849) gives 3.84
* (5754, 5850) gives 3.82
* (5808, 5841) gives 3.85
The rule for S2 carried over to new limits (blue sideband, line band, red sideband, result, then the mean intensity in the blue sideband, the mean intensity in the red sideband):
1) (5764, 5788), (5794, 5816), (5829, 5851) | -0.79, 3.71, 3.84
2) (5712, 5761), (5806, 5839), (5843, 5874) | -0.78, 3.79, 3.76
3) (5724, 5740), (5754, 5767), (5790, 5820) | 0.14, 3.82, 3.9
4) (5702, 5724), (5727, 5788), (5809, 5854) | -0.29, 3.68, 3.83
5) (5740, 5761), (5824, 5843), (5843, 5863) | -1.07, 3.79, 3.6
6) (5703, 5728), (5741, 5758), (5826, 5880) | -0.14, 3.71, 3.85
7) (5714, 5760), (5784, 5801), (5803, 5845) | -0.12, 3.8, 3.84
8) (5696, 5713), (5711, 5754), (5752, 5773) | -0.60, 3.66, 3.78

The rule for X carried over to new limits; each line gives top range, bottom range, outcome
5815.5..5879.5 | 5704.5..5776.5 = 1.06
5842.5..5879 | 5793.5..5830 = 1.01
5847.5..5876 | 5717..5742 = 1.05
